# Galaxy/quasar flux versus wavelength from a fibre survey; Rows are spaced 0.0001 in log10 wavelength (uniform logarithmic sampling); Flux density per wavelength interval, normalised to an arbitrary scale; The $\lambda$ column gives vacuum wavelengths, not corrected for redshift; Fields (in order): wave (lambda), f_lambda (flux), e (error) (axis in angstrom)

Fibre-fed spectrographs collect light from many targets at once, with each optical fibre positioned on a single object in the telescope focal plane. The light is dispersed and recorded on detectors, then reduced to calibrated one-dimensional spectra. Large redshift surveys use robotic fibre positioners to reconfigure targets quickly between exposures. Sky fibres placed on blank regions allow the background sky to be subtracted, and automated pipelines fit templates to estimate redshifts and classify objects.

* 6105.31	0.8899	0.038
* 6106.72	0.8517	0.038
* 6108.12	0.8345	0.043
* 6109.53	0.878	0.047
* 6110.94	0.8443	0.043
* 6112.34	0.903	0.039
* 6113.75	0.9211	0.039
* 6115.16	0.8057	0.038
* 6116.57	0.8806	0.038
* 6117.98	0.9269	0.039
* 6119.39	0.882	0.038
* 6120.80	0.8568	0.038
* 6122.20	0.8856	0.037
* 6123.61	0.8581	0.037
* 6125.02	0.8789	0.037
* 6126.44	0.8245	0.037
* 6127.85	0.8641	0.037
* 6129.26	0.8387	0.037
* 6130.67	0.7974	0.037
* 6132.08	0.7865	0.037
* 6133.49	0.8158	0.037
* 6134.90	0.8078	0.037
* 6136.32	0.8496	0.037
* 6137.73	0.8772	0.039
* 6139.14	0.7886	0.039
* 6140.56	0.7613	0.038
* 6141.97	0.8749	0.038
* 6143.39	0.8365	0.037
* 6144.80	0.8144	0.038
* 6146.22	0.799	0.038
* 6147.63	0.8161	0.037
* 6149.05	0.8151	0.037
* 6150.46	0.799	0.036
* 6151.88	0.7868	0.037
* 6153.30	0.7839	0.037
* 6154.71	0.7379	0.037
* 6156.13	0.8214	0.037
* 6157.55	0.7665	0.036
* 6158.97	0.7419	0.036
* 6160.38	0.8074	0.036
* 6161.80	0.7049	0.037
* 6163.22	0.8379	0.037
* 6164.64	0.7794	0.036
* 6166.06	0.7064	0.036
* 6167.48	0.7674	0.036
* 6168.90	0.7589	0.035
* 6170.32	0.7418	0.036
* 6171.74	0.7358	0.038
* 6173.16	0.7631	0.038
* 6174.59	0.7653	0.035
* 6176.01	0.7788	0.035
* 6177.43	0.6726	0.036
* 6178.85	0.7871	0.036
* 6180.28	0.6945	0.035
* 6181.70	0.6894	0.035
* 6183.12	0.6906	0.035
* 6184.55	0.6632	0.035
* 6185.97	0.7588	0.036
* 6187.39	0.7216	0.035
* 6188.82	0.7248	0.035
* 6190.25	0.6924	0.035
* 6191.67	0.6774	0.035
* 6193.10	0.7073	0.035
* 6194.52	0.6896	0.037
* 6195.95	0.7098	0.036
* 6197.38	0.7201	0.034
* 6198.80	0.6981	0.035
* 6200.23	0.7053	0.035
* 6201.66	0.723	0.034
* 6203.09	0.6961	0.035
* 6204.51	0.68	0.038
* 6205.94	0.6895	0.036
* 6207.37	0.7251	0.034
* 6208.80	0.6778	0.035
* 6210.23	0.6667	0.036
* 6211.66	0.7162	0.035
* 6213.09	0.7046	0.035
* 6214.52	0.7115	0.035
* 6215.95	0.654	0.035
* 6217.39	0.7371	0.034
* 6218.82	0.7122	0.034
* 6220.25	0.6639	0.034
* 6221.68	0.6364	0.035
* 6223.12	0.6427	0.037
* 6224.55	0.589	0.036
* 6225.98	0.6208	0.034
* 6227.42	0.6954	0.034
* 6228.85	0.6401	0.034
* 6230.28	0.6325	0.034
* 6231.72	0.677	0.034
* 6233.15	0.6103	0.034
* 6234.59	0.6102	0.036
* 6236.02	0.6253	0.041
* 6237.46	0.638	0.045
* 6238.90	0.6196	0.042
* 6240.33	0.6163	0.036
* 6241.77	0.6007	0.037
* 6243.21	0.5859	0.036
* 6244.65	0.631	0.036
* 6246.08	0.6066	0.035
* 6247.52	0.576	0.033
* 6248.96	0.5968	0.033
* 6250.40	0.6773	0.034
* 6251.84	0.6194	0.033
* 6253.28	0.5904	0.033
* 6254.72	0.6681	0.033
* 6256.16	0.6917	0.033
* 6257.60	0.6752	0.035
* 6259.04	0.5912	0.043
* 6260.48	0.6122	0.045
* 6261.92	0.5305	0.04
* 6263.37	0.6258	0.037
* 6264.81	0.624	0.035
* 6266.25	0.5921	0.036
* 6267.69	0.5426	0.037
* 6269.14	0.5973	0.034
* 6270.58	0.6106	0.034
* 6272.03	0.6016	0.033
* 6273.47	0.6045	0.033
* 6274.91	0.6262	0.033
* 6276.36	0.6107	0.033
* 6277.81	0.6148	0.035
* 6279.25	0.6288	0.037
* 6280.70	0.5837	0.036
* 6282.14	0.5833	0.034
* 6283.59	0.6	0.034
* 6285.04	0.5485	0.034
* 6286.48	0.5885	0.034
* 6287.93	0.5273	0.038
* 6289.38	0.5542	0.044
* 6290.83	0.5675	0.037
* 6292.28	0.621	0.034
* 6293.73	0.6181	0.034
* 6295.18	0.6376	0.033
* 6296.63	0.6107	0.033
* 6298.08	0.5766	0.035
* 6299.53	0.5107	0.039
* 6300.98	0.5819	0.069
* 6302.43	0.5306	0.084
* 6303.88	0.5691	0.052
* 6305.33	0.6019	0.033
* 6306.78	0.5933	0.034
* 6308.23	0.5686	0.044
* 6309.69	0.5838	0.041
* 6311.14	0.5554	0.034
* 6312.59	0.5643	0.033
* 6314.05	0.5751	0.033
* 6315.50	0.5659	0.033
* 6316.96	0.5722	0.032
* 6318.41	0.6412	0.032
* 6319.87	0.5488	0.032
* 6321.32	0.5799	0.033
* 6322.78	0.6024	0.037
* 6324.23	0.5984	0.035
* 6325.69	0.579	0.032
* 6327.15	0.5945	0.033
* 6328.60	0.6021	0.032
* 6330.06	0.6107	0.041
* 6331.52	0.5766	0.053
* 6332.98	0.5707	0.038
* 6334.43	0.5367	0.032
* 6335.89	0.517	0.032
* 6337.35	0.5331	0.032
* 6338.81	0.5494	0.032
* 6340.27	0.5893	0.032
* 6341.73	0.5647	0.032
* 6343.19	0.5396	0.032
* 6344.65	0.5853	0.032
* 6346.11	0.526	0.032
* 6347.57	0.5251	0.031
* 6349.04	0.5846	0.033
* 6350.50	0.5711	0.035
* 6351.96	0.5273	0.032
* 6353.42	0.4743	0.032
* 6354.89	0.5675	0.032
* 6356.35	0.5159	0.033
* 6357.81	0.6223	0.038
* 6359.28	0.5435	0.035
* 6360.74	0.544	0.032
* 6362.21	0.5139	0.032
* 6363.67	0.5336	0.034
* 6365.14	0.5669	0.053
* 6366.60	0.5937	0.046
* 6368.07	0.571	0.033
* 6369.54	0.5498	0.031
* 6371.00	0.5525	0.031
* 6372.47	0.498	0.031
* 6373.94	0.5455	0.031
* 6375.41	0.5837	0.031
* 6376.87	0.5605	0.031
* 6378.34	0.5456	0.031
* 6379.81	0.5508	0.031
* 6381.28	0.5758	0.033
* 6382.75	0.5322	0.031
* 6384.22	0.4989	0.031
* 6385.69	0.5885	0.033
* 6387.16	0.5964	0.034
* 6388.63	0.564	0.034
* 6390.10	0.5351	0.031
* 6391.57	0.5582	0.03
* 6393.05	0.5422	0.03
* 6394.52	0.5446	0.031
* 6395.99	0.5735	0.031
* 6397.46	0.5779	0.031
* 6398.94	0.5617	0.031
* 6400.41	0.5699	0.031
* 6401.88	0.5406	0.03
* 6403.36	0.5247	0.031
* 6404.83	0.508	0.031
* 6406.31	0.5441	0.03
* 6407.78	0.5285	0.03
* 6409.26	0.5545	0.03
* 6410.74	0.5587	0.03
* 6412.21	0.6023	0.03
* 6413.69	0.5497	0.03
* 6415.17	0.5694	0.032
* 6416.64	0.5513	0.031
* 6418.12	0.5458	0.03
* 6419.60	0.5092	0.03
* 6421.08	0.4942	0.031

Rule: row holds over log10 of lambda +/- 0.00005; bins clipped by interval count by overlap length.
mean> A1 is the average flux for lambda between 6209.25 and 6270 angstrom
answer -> 0.635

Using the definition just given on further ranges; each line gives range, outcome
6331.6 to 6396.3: 0.552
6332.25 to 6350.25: 0.552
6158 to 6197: 0.732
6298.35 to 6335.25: 0.577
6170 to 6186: 0.727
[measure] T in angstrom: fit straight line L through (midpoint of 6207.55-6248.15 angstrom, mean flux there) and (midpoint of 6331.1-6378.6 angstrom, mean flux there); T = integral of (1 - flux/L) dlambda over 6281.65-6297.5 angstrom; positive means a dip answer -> 0.4 angstrom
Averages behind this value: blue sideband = 0.647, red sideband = 0.551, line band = 0.587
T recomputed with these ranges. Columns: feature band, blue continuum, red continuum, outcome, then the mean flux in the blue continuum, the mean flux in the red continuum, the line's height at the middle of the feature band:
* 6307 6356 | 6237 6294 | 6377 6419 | 1.1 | 0.605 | 0.553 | 0.579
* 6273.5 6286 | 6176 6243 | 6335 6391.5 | 0.4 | 0.679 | 0.551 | 0.62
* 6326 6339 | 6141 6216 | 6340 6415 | 0.6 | 0.74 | 0.552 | 0.595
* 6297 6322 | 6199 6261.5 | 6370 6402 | 1.2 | 0.652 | 0.555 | 0.602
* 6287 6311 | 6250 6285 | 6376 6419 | 0.8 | 0.611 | 0.554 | 0.597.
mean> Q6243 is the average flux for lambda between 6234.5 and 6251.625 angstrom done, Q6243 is 0.616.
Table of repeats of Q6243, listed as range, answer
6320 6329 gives 0.59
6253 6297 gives 0.603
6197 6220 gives 0.7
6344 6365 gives 0.546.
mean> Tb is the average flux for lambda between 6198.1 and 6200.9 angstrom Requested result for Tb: 0.701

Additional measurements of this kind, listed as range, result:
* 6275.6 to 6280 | 0.617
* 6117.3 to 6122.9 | 0.889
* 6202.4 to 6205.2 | 0.69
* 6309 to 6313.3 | 0.569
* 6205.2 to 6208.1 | 0.706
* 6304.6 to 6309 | 0.588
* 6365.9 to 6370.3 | 0.571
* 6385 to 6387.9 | 0.593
